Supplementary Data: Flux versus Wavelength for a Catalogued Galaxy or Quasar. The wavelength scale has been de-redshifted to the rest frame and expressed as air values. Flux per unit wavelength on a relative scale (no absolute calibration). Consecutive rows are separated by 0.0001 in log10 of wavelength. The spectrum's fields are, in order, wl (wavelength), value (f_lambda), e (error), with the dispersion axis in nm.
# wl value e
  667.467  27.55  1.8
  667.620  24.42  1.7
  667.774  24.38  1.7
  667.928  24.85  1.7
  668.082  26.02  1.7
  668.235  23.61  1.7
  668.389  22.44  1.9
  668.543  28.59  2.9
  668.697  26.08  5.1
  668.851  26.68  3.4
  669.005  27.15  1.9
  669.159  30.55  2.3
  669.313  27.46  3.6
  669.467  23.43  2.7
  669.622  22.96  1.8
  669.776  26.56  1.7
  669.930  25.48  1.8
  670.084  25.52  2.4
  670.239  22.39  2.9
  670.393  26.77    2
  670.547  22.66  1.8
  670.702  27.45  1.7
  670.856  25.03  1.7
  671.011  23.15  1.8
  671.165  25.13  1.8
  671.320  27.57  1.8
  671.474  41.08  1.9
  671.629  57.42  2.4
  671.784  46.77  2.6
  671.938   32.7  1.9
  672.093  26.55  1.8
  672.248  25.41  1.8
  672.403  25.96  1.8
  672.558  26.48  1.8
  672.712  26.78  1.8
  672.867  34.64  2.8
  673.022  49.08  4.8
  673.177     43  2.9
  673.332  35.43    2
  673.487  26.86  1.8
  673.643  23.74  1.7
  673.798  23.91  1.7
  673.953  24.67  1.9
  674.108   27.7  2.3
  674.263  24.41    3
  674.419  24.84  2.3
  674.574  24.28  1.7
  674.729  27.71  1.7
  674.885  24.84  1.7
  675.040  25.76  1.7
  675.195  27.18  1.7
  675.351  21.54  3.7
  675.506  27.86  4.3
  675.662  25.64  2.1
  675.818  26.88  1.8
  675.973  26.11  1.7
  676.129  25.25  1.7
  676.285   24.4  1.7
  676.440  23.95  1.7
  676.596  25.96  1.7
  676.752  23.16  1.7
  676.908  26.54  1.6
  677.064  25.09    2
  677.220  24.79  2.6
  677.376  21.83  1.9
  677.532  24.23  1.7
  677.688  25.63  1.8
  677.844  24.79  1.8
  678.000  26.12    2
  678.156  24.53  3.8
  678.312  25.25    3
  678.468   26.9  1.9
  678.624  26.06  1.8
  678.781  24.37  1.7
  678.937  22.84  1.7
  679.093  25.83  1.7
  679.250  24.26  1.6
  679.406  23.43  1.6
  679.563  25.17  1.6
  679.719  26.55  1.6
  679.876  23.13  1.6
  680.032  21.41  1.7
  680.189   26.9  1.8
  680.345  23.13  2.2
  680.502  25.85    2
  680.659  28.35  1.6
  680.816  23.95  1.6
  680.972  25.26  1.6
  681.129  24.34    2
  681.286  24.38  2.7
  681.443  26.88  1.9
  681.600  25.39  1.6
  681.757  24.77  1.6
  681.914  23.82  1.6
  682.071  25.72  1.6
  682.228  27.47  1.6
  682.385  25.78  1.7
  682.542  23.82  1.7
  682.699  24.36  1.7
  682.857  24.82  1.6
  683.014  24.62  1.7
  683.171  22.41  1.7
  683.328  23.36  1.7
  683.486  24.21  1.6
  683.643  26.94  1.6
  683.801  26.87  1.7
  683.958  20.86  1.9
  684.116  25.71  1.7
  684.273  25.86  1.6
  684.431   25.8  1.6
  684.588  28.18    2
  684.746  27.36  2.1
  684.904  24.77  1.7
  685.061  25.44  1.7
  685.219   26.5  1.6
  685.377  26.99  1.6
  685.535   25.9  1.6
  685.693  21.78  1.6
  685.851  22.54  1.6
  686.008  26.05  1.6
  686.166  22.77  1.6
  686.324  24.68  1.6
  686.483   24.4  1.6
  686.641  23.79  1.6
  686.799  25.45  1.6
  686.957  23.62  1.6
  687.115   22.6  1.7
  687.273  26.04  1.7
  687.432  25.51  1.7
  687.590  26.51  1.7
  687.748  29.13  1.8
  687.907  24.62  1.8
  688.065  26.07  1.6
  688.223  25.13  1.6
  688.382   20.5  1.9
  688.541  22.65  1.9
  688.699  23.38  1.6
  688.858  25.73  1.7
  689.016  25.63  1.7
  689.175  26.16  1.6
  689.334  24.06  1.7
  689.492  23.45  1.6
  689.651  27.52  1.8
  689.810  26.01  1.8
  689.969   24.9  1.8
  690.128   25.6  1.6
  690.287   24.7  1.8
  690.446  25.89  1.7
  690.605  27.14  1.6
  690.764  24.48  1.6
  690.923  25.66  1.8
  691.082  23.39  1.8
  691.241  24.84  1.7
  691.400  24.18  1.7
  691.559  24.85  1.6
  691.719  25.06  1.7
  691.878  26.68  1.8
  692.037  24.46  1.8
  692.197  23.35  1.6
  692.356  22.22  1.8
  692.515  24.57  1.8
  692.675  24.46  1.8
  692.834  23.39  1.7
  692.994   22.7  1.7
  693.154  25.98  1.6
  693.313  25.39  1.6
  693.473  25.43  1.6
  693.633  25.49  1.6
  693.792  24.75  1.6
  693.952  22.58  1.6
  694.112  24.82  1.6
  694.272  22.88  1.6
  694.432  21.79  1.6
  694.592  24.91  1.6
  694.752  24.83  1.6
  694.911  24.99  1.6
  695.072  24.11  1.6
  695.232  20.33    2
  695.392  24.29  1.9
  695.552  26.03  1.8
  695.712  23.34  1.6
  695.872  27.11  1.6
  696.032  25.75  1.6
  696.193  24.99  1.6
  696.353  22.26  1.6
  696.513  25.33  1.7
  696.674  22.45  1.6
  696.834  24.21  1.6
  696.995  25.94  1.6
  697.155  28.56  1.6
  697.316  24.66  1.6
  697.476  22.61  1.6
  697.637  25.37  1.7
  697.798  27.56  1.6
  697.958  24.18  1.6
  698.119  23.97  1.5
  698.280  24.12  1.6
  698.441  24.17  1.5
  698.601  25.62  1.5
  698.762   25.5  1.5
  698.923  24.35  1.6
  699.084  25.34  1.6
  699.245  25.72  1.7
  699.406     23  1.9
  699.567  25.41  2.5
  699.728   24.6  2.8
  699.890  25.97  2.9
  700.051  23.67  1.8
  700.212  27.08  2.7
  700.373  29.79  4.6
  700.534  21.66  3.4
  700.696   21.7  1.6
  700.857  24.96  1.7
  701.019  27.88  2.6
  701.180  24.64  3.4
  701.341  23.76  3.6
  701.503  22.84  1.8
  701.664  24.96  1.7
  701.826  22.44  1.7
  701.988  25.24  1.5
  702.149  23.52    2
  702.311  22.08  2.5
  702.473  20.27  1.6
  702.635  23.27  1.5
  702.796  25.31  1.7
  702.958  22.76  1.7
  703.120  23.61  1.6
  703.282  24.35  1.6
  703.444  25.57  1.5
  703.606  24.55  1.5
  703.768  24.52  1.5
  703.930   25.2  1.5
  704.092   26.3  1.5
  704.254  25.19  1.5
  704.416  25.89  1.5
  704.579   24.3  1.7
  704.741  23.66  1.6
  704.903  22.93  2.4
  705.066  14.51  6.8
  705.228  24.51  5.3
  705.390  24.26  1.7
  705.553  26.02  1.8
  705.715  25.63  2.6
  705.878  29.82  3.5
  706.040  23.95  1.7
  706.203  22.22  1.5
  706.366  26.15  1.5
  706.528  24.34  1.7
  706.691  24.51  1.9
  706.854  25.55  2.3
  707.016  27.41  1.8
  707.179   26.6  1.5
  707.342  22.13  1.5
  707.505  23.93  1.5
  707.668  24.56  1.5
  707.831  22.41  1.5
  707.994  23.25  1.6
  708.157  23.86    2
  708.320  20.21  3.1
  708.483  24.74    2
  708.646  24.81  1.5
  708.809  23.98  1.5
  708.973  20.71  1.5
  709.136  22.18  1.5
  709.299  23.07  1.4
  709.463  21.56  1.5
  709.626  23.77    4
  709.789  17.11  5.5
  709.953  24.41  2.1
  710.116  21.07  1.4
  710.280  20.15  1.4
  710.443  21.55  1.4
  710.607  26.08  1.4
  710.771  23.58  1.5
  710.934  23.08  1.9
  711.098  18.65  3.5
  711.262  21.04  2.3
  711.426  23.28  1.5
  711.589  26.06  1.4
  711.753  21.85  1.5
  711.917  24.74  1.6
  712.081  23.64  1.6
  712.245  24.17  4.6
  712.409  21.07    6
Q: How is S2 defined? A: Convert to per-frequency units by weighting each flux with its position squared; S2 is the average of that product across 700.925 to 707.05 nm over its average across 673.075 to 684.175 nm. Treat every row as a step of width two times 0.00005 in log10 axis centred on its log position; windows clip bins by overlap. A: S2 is 1.03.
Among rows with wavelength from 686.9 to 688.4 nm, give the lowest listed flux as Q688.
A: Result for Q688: 20.5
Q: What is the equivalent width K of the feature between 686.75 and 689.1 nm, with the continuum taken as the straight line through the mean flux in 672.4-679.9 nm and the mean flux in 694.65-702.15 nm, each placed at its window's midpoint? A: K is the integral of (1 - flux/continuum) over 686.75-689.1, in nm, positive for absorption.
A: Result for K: 0.06 nm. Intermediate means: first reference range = 26.5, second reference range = 24.7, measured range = 24.8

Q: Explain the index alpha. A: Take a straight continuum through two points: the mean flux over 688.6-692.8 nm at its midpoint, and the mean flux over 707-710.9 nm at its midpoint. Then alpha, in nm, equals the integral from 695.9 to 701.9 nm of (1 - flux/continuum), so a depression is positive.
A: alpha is -0.19 nm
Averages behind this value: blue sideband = 24.9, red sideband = 23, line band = 24.8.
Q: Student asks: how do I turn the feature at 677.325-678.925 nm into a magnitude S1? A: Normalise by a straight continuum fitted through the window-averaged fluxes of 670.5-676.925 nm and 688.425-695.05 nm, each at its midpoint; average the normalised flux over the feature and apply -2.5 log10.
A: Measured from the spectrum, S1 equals 0.11 mag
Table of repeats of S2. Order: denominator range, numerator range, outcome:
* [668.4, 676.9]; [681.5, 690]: 0.93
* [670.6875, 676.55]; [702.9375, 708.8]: 0.92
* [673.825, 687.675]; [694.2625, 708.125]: 1.04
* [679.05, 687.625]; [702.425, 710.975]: 1.02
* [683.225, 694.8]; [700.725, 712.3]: 1.00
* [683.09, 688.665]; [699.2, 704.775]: 1.03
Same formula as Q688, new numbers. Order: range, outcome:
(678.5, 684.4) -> 20.86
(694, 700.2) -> 20.33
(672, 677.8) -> 21.54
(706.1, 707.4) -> 22.13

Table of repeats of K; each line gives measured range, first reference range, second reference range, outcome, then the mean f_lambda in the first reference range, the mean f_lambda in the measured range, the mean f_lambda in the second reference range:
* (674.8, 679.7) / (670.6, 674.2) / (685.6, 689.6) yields 0.70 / 31.5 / 25.1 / 24.5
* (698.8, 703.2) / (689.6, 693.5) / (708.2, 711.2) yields -0.14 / 24.9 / 24.3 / 22.3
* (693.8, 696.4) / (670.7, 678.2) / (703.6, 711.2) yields 0.12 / 28.2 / 24.1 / 23.6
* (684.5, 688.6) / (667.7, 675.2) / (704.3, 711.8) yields 0.21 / 28.4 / 25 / 23.4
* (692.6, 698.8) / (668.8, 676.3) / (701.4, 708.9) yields 0.20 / 28.4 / 24.5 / 24.1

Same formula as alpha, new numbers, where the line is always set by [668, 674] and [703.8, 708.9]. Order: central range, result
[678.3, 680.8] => 0.27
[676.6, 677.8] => 0.16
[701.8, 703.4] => 0.09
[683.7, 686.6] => 0.22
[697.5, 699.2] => 0.03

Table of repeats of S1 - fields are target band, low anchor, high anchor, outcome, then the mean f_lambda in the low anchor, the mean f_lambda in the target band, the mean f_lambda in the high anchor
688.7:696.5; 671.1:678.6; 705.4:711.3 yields 0.05 mag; 28.2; 24.6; 23.5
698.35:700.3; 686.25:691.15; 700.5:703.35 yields -0.05 mag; 25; 25.1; 23.6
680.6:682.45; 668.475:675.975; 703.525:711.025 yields 0.07 mag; 28.5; 25.5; 23.7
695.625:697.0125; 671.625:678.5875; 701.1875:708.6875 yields 0.03 mag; 27.7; 24.5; 24.1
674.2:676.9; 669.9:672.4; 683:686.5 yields 0.12 mag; 30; 25.3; 25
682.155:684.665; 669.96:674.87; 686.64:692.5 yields 0.07 mag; 29.7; 25.1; 24.9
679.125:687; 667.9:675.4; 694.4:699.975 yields 0.07 mag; 28.3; 24.9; 24.7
